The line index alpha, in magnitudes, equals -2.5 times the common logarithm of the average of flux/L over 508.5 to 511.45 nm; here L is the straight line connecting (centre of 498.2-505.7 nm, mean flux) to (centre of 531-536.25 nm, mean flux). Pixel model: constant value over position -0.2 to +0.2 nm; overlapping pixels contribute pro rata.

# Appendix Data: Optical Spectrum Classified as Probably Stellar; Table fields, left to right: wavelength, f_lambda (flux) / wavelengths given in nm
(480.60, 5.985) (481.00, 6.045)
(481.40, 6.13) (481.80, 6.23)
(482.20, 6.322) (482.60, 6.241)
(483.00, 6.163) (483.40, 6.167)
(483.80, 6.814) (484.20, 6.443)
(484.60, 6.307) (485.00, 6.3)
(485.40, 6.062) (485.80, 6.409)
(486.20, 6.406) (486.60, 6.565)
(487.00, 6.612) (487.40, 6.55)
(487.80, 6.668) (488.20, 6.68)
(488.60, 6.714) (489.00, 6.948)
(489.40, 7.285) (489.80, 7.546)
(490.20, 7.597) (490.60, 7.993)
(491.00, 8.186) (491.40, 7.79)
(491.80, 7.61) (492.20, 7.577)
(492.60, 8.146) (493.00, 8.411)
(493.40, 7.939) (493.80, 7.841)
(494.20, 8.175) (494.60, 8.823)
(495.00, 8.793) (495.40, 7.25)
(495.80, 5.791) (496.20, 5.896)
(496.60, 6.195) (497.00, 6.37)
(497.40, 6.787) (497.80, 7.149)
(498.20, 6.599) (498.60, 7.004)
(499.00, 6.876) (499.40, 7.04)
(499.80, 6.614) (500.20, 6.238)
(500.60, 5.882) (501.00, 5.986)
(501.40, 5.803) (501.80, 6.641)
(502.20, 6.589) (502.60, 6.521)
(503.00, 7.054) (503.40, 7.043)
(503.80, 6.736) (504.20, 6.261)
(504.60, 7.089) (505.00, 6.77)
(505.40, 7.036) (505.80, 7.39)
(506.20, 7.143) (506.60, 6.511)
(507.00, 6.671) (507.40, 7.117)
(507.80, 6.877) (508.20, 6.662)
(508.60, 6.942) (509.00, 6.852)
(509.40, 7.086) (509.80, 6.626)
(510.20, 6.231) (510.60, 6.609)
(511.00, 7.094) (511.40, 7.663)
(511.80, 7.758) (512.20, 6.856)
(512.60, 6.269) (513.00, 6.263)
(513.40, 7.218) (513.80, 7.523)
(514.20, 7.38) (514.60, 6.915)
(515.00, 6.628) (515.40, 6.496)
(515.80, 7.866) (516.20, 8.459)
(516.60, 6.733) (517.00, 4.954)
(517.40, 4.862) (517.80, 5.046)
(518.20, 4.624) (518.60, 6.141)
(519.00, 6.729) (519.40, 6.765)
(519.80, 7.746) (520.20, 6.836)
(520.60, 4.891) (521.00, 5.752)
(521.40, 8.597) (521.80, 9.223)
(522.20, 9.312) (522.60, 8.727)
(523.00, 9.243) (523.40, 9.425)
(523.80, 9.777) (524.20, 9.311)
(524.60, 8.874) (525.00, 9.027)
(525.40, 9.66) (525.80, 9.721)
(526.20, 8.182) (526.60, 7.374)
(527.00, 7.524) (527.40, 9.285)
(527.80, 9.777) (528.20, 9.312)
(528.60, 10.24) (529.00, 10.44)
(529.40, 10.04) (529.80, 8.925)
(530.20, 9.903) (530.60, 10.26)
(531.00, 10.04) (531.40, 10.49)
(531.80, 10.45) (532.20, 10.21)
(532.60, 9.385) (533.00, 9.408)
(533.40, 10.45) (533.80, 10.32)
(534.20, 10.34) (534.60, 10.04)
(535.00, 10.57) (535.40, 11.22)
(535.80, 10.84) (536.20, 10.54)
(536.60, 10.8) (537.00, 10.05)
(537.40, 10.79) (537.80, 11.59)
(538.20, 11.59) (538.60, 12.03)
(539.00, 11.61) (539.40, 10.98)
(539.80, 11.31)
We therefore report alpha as 0.11 mag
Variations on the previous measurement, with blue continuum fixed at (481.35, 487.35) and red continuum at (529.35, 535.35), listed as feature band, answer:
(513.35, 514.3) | 0.17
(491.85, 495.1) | -0.16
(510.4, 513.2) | 0.22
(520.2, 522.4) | 0.23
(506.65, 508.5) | 0.20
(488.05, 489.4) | -0.03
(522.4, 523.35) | 0.03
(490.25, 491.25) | -0.17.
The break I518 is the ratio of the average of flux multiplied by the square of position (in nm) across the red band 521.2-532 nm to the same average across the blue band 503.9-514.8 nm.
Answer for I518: 1.45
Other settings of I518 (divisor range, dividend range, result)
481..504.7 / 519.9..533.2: 1.51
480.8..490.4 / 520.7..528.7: 1.58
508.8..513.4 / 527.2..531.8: 1.55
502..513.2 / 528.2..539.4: 1.69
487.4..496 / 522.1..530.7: 1.40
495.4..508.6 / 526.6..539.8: 1.74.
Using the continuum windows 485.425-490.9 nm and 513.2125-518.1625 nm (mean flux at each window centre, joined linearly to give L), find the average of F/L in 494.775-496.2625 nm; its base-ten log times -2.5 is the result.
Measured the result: -0.04 mag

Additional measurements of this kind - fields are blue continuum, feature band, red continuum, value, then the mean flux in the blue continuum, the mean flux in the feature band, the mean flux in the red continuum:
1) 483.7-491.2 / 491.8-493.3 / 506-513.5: -0.17 mag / 6.85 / 7.98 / 6.86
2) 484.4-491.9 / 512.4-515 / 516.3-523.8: 0.02 mag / 6.95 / 6.9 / 7.07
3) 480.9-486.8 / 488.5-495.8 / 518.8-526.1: -0.15 mag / 6.31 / 7.77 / 8.31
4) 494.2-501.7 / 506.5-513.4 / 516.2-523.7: 0.01 mag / 6.76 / 6.84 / 7.05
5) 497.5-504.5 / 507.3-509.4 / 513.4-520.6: -0.05 mag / 6.6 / 6.9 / 6.54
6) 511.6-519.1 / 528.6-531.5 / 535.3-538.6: -0.05 mag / 6.56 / 10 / 11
